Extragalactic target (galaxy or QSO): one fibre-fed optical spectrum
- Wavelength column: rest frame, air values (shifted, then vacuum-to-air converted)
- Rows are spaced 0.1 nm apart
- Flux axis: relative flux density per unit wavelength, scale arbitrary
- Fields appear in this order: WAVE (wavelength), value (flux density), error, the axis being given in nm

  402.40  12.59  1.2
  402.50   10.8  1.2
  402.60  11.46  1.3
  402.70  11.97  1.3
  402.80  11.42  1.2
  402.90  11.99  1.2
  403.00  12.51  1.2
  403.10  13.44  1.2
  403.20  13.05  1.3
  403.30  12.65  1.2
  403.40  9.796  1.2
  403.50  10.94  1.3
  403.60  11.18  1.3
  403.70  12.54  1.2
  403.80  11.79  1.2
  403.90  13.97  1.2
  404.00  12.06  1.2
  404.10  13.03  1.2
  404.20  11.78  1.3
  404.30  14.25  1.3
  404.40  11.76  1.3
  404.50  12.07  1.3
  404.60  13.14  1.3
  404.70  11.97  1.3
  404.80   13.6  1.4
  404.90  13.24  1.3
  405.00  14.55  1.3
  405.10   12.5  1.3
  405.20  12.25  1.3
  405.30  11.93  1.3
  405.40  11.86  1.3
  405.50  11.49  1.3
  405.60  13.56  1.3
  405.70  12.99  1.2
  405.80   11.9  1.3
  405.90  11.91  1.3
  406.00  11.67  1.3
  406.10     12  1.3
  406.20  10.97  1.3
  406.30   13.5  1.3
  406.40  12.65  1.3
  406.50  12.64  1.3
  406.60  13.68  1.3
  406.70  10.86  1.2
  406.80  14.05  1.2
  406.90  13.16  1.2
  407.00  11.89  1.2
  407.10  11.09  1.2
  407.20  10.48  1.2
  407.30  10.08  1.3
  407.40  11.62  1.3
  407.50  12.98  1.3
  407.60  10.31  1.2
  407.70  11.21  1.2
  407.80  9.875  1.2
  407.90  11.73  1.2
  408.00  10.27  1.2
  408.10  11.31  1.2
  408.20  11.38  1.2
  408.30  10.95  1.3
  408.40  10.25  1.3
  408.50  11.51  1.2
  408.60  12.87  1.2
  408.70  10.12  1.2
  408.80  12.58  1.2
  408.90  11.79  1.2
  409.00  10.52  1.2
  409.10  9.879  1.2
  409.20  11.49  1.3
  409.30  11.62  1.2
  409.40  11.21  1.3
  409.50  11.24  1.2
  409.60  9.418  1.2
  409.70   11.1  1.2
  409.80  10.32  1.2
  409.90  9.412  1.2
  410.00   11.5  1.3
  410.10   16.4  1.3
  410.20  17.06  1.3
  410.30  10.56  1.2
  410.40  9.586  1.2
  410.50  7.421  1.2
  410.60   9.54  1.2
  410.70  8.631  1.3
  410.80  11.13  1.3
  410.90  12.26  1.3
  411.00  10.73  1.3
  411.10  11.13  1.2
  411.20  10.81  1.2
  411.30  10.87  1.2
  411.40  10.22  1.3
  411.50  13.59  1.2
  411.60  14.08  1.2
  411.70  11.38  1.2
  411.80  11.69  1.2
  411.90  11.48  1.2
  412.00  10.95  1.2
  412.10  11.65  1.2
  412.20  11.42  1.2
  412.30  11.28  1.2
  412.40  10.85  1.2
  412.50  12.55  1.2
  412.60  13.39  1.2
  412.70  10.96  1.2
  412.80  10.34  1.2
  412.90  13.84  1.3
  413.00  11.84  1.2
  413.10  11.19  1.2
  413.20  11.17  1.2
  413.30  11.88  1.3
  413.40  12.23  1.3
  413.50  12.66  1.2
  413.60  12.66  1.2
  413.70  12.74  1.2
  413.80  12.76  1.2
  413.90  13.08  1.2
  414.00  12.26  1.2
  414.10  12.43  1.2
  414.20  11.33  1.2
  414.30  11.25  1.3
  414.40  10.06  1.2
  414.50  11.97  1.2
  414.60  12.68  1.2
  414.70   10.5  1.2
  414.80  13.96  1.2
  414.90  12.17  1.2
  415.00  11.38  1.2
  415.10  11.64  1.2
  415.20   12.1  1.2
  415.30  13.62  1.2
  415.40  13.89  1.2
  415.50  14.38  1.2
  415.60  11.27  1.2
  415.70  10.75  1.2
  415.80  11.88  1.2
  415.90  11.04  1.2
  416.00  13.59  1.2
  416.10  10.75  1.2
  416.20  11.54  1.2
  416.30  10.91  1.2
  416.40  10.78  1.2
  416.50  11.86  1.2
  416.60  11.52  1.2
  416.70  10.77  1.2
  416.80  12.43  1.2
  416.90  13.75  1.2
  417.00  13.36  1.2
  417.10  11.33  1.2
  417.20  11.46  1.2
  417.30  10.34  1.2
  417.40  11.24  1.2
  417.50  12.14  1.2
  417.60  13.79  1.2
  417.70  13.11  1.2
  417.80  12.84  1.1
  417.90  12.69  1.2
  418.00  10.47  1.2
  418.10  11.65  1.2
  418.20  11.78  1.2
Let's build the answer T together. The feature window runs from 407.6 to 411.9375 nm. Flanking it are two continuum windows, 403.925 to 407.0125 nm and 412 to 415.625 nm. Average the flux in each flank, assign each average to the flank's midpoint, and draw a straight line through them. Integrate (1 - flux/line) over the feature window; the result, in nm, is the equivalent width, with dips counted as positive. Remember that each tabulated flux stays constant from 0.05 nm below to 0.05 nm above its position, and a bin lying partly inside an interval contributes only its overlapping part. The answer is 0.39 nm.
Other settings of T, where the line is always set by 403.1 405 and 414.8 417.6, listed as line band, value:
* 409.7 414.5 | 0.206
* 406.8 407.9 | 0.082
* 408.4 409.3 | 0.072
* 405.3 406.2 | 0.022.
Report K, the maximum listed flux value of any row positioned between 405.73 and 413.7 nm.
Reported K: 17.06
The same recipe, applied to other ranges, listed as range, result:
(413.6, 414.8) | 13.96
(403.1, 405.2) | 14.55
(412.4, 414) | 13.84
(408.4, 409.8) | 12.87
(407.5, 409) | 12.98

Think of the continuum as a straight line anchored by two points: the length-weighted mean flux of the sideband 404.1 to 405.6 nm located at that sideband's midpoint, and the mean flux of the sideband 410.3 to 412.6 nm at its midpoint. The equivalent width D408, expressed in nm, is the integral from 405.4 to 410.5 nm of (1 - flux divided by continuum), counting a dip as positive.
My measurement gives 0.130 nm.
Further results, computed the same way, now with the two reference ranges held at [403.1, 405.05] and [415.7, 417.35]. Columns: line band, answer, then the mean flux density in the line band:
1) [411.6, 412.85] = 0.04 nm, 11.6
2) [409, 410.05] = 0.12 nm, 10.7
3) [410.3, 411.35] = 0.16 nm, 10.2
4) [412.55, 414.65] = -0.03 nm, 12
